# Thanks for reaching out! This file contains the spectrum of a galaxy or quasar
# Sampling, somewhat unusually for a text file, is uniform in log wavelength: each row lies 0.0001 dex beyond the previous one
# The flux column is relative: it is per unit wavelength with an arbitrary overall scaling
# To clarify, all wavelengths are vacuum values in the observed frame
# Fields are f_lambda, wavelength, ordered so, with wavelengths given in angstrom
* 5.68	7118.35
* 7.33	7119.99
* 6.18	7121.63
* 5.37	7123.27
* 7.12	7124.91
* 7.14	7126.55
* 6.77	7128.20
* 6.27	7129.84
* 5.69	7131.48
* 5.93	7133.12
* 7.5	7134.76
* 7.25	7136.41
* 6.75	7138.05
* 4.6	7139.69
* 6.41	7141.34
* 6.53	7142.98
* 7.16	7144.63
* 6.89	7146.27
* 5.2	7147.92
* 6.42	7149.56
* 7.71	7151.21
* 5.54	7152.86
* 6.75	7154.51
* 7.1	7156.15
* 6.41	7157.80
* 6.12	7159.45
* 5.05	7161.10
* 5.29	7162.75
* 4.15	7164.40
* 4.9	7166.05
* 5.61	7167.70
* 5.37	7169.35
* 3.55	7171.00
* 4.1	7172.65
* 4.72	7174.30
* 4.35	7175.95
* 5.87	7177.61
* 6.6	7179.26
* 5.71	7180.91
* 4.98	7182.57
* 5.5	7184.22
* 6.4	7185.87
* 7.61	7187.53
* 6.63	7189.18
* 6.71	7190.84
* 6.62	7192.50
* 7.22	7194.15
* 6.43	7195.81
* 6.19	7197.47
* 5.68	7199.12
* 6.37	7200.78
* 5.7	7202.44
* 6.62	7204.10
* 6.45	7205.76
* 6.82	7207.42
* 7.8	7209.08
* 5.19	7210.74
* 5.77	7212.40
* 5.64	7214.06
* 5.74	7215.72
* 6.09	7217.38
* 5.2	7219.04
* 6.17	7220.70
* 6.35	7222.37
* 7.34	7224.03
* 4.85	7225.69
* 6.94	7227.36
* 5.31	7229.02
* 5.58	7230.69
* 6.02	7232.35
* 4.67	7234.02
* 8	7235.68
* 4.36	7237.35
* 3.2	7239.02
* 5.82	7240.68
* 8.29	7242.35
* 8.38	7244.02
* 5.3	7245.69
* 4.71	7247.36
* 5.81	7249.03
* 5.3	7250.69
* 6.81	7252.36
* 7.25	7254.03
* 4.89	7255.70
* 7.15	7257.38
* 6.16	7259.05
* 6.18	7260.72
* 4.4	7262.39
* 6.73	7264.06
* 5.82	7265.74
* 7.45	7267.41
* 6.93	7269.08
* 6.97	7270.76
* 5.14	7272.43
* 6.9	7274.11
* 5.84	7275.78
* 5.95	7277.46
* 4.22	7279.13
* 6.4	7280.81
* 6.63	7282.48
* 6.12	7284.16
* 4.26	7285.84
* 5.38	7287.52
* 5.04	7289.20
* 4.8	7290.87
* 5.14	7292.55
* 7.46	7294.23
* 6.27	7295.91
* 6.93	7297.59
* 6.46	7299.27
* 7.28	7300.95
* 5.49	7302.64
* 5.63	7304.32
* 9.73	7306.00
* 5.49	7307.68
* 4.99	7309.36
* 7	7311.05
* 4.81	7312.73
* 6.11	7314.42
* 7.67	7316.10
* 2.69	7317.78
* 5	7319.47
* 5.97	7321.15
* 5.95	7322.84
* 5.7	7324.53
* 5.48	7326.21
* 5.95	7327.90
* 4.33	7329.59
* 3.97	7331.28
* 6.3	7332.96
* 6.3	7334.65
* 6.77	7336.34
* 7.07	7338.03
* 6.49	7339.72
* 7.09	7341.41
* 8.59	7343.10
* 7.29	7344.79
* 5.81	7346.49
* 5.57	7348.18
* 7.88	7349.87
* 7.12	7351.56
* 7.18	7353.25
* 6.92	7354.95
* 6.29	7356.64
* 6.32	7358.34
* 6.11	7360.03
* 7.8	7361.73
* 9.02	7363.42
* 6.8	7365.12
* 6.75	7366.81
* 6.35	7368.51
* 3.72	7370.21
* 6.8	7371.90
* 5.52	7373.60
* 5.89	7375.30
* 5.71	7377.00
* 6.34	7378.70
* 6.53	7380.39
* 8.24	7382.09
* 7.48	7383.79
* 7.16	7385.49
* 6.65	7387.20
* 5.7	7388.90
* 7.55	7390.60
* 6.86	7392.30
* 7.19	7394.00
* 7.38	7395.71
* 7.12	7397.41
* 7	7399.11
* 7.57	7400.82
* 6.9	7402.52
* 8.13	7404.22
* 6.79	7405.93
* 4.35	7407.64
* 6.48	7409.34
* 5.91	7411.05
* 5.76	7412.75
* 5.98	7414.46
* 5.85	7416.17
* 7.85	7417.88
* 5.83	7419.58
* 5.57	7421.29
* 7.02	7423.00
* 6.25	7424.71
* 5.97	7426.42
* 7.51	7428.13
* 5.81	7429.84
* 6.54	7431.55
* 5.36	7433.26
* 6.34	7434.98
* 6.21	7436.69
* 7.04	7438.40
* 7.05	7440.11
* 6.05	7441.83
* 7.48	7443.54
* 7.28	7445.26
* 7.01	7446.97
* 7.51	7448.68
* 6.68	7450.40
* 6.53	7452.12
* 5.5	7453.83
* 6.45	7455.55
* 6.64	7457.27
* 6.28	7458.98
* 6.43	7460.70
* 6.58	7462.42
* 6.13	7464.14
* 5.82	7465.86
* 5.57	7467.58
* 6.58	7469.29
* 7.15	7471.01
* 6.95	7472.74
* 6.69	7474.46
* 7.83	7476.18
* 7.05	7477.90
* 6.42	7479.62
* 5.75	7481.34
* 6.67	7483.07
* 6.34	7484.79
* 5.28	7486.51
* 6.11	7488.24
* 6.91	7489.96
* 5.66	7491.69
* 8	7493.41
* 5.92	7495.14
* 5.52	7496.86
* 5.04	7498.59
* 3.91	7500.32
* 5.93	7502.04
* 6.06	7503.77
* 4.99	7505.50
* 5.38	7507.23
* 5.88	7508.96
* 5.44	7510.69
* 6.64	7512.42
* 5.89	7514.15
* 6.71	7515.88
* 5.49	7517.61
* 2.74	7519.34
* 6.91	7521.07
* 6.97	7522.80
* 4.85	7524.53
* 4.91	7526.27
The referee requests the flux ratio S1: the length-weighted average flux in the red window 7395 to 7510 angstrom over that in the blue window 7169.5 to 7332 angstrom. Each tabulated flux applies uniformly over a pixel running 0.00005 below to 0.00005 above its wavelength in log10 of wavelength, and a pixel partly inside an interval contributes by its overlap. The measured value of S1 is 1.1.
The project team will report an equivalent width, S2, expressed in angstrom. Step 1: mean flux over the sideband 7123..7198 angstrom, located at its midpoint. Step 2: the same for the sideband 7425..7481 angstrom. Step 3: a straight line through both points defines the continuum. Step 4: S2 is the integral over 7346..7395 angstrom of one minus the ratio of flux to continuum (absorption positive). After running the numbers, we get -1.92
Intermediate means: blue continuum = 6.05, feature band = 6.67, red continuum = 6.57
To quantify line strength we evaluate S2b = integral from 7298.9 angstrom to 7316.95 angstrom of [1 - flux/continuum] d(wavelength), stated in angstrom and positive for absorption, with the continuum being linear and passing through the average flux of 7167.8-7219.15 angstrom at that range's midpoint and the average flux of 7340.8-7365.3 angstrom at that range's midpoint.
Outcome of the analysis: 0.9 angstrom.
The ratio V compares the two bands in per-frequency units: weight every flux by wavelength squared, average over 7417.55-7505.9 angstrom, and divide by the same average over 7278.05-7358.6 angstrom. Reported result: 1.1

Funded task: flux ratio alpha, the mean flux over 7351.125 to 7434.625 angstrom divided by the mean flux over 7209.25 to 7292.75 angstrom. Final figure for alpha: 1.1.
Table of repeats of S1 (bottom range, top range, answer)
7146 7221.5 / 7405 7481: 1.09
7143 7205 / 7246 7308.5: 1.02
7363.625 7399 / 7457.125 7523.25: 0.92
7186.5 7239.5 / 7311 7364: 1.03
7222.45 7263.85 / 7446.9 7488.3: 1.09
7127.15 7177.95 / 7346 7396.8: 1.14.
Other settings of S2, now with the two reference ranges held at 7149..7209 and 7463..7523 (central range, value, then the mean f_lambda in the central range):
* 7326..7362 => -2.9 angstrom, 6.48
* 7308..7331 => 2.0 angstrom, 5.47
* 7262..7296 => 0.4 angstrom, 5.91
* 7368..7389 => -1.1 angstrom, 6.34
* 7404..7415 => -0.1 angstrom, 6.09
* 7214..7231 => 0.0 angstrom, 5.95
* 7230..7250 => 0.4 angstrom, 5.85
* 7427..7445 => -1.5 angstrom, 6.55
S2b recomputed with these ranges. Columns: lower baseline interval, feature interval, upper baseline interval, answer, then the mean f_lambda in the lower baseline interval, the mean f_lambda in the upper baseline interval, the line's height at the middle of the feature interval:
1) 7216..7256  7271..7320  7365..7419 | 2.2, 5.96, 6.57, 6.19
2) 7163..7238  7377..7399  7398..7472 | -2.1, 5.86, 6.48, 6.36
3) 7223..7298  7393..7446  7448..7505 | -3.1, 5.98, 6.29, 6.2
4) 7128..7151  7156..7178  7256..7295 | 4.2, 6.41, 5.94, 6.32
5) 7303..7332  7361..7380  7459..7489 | -1.6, 5.68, 6.43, 5.93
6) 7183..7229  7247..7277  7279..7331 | -0.7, 6.27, 5.82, 6.01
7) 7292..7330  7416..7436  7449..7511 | -0.7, 6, 6.19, 6.13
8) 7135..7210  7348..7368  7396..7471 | -2.0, 6.05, 6.5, 6.37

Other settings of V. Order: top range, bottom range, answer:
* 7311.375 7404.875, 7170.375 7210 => 1.13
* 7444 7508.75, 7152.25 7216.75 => 1.16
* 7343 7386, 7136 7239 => 1.18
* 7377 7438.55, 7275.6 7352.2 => 1.12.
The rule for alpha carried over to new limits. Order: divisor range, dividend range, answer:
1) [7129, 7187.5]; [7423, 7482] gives 1.12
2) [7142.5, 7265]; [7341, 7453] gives 1.12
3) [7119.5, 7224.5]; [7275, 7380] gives 1.01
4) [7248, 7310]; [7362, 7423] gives 1.09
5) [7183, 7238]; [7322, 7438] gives 1.05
